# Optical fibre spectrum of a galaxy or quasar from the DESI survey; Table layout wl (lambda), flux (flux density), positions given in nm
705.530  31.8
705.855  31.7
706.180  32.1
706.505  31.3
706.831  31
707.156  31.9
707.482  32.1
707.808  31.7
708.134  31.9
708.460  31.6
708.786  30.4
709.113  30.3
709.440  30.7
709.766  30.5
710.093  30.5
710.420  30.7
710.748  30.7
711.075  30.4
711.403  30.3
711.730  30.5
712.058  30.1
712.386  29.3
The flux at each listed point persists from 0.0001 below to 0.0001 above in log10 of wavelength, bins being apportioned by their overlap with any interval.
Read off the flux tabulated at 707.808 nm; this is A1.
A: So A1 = 31.7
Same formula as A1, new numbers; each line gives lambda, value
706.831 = 31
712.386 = 29.3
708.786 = 30.4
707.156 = 31.9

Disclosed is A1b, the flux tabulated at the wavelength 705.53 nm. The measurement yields 31.8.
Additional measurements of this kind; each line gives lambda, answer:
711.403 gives 30.3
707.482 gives 32.1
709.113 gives 30.3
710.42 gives 30.7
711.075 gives 30.4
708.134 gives 31.9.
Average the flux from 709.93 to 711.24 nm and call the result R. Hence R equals 30.6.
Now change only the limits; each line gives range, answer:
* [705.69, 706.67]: 31.7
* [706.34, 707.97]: 31.6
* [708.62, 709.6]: 30.5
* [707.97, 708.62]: 31.8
